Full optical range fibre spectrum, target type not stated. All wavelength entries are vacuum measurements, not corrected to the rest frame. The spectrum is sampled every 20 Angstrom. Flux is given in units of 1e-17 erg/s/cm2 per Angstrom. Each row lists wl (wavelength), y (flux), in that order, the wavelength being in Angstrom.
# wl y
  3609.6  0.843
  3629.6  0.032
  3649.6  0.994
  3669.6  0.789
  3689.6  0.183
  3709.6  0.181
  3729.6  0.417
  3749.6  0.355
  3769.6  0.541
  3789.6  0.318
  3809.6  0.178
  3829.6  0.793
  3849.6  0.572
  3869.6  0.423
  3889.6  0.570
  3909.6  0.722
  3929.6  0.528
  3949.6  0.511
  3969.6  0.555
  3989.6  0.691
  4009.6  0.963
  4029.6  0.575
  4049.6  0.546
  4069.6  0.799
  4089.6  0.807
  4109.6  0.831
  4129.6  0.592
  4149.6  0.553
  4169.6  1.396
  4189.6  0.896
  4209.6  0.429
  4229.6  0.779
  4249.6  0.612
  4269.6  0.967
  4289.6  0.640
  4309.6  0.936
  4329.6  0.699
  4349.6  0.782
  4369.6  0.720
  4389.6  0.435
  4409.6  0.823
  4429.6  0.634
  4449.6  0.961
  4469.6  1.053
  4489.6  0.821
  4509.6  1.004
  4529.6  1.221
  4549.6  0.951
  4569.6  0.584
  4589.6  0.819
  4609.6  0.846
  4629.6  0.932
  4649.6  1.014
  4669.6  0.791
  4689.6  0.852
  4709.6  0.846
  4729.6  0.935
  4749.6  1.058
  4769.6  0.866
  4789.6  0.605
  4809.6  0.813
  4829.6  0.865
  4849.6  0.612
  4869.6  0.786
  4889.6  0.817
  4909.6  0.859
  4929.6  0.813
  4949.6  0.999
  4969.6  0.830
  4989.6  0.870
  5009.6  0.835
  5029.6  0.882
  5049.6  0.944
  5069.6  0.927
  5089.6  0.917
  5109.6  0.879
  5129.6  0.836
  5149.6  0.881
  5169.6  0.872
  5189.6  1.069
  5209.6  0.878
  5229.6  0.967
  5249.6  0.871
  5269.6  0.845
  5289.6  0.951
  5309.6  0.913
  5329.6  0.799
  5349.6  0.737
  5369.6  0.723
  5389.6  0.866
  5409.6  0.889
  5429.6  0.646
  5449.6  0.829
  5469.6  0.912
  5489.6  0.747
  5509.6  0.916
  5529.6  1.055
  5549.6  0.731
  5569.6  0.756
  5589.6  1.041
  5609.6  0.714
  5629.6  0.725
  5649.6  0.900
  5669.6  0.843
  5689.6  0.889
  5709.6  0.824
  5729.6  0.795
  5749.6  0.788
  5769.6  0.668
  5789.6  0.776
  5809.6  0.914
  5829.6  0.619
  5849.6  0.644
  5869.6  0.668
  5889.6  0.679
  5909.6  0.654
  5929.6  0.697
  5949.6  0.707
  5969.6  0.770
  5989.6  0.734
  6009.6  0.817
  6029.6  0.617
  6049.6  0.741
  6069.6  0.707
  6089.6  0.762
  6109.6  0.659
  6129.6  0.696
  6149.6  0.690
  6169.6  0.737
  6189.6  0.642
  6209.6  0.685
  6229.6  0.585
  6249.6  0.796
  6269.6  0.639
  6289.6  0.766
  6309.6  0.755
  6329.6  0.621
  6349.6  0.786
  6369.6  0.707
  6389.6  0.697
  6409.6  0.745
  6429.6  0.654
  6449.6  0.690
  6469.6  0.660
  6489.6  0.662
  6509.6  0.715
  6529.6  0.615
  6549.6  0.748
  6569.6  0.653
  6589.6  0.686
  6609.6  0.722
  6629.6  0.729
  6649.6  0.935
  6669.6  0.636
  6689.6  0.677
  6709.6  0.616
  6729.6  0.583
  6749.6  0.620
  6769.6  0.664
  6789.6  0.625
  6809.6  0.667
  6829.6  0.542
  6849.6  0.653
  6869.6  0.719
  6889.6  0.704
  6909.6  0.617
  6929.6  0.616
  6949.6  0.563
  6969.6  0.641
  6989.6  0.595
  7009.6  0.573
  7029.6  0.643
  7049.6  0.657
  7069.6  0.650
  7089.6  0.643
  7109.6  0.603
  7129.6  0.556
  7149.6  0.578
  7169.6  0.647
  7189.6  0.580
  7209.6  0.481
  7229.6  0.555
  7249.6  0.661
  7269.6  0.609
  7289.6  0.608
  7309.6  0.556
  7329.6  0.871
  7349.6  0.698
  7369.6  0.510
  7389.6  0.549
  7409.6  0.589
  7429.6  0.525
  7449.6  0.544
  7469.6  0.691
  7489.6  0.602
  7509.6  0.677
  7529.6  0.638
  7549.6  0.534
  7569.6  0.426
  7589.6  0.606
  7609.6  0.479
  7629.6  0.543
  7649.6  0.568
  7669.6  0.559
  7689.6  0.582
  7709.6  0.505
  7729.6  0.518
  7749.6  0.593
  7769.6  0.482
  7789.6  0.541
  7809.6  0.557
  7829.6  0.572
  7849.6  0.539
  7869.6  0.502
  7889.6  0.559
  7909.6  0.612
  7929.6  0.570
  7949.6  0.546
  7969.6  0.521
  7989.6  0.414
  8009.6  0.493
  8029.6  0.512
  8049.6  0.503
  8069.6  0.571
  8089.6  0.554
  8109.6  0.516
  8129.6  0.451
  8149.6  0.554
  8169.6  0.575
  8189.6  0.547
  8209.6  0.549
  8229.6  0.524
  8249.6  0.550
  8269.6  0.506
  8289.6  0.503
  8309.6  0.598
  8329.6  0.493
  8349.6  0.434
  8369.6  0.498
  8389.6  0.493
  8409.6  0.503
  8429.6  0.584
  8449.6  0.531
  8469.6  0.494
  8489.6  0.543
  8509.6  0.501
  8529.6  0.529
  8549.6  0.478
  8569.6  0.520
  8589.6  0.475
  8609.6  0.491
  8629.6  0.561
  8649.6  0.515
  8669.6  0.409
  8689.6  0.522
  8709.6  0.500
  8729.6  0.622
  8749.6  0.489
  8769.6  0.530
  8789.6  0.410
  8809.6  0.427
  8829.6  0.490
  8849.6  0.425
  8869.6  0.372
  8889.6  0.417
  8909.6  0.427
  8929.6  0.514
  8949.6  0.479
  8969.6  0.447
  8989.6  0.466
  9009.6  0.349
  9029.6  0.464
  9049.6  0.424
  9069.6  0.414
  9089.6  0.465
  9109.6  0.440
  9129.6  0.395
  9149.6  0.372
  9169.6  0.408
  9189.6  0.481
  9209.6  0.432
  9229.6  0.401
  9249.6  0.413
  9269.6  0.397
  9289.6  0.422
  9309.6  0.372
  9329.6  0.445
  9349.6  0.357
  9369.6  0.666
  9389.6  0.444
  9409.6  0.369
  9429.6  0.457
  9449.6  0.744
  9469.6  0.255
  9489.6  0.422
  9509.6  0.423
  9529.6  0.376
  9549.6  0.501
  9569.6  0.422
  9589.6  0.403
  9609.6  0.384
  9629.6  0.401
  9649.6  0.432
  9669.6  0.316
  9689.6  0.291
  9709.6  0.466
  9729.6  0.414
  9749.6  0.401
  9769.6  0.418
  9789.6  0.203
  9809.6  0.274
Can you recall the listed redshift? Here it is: 0.116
